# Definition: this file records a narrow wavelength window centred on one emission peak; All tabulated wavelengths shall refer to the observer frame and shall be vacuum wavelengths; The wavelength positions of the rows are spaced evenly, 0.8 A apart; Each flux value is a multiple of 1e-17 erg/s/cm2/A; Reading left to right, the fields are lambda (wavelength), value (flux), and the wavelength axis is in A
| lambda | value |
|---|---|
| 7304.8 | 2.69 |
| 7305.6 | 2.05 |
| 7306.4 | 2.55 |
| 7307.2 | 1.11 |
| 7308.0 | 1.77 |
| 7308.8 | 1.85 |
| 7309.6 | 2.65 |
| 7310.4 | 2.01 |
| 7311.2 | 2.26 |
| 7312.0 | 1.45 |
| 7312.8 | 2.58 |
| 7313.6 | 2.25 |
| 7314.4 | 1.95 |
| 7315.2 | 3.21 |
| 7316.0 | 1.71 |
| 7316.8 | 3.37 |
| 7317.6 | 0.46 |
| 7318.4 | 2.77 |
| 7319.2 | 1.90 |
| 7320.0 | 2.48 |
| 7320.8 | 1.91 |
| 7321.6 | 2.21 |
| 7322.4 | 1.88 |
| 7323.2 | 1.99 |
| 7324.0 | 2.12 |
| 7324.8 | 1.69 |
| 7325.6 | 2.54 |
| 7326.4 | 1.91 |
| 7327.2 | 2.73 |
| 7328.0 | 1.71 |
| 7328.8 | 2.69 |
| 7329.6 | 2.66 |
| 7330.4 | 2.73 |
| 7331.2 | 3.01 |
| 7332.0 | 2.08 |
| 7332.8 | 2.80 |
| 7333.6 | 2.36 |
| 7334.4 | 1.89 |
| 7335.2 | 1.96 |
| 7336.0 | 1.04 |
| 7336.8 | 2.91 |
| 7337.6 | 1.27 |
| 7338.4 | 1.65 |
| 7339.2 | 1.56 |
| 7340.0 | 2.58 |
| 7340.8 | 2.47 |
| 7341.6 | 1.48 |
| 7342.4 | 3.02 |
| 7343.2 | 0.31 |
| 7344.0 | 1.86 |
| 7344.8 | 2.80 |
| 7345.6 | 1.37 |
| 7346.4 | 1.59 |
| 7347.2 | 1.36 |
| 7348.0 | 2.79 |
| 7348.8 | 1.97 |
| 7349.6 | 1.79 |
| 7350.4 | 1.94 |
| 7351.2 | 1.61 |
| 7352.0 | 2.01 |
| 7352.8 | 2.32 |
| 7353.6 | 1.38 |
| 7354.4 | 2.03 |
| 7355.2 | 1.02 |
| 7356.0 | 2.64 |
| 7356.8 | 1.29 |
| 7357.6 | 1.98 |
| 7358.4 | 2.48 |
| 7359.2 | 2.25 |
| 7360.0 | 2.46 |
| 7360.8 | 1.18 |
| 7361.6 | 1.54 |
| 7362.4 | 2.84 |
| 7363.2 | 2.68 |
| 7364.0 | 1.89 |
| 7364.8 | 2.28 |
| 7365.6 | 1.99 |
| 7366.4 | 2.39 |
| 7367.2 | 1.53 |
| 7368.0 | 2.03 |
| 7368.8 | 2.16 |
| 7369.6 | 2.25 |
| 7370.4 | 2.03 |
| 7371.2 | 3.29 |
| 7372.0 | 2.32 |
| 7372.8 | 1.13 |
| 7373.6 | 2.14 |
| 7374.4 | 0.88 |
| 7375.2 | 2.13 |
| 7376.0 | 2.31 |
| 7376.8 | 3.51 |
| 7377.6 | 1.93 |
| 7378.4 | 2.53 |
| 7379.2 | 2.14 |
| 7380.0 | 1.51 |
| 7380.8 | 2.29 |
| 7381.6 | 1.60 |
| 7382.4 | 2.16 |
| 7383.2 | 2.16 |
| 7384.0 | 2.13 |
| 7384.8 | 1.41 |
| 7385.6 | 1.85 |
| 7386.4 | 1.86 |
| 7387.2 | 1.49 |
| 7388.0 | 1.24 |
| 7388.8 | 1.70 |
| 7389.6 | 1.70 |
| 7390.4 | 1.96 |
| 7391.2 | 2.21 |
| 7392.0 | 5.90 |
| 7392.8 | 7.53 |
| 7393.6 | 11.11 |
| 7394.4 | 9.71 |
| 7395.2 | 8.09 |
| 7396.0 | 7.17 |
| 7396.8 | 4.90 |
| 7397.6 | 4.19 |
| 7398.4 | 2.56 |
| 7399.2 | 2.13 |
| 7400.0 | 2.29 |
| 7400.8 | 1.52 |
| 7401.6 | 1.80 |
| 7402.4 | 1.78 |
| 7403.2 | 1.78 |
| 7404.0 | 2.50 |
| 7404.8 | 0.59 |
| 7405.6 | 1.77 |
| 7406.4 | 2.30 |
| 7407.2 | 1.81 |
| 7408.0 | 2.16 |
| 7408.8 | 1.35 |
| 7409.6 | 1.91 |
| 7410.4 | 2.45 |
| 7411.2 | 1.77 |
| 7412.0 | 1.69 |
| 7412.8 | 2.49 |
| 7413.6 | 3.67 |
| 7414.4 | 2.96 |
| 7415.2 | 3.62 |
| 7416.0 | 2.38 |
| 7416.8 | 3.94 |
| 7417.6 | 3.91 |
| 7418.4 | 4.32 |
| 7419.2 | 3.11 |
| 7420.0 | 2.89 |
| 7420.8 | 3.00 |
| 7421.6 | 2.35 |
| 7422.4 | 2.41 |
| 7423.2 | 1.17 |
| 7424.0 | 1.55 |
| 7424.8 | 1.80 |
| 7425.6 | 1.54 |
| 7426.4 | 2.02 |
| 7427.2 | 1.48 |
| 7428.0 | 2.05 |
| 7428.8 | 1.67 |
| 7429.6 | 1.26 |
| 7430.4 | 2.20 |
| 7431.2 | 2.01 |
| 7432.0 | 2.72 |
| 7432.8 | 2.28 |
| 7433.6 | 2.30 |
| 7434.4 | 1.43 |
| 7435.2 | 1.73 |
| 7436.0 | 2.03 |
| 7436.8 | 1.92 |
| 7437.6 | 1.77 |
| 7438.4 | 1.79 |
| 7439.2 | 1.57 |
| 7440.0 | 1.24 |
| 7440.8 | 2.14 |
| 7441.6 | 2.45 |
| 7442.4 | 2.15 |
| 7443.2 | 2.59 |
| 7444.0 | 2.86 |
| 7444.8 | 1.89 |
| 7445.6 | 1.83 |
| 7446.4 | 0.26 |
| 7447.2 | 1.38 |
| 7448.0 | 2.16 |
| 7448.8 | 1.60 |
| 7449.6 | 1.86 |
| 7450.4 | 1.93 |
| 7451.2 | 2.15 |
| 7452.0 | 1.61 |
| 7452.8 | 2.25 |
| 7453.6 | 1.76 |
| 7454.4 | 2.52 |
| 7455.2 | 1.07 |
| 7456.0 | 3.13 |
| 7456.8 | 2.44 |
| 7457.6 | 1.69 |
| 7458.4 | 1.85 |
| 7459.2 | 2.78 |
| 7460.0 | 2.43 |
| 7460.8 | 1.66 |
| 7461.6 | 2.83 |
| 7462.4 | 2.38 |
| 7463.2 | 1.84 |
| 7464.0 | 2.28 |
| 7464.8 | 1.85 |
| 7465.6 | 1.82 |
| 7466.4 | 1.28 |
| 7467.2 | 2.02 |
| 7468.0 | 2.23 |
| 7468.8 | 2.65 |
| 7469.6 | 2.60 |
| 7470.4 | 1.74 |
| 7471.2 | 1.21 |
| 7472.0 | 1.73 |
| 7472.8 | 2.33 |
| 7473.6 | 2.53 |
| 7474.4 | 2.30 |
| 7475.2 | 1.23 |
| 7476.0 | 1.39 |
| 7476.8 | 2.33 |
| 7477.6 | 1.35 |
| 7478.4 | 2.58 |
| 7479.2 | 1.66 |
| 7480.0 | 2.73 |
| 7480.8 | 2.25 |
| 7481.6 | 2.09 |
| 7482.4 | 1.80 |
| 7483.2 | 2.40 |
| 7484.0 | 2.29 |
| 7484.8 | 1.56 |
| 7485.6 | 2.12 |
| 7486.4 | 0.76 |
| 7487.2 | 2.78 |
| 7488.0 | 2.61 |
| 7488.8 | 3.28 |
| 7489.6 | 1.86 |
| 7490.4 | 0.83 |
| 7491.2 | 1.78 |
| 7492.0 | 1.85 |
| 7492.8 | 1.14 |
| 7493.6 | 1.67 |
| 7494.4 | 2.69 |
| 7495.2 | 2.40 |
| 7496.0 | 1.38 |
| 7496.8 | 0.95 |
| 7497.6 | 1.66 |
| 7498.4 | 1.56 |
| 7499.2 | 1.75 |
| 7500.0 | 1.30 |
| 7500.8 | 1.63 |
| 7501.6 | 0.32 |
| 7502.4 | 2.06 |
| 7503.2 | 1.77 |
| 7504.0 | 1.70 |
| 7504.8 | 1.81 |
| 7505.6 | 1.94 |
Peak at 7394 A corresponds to H-alpha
